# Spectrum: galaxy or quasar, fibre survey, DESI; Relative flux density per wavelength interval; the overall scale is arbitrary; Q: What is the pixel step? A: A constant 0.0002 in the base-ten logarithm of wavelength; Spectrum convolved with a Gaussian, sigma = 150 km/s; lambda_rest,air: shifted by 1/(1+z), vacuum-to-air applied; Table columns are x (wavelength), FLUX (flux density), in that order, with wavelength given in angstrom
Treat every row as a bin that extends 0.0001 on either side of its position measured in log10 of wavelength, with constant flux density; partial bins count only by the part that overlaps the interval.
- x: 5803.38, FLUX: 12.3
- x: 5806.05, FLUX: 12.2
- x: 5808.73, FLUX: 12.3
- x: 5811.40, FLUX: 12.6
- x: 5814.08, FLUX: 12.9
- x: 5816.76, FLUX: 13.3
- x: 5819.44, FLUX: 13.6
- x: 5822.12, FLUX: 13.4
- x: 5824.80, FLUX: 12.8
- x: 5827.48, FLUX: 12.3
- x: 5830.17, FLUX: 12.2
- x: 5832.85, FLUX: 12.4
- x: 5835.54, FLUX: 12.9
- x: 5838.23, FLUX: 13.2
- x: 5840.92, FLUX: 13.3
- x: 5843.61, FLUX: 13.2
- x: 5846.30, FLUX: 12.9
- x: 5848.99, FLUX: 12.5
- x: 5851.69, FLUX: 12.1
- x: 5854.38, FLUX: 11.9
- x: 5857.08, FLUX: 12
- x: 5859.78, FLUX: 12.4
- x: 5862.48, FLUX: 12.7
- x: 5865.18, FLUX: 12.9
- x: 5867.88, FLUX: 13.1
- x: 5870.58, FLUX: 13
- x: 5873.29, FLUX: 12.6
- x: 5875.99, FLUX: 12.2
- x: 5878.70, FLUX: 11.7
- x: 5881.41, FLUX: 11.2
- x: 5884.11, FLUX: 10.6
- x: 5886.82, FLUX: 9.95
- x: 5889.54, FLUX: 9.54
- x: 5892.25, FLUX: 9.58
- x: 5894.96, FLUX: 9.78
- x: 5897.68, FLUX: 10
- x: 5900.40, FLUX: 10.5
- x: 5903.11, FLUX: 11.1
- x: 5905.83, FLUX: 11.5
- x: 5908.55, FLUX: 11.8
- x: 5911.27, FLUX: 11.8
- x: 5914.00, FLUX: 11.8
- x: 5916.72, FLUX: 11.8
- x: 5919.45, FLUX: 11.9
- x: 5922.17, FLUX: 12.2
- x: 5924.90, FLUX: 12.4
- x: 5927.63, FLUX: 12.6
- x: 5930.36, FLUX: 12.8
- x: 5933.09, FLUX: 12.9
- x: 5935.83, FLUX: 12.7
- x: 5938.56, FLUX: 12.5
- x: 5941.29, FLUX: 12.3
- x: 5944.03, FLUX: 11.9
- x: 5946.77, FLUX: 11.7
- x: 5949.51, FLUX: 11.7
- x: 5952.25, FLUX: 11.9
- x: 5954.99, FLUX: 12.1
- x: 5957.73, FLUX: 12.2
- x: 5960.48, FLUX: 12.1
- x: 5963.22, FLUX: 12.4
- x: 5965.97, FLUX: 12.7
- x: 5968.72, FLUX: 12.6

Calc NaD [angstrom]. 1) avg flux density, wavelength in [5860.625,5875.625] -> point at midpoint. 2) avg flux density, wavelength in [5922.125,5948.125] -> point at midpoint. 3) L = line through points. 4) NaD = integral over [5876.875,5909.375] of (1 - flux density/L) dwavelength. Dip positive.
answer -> 5.3 angstrom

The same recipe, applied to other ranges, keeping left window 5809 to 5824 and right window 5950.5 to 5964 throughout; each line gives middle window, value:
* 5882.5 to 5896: 2.9 angstrom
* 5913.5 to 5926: 0.4 angstrom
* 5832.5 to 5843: -0.1 angstrom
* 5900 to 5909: 0.9 angstrom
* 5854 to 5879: 0.5 angstrom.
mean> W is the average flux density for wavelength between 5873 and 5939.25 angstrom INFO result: 11.5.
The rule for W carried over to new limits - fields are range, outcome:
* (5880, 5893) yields 10.2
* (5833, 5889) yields 12.3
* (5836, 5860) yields 12.6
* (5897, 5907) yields 10.8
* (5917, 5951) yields 12.3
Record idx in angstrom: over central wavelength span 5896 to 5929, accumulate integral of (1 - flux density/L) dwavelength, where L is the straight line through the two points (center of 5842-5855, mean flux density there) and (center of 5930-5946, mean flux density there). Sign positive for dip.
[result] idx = 2.4 angstrom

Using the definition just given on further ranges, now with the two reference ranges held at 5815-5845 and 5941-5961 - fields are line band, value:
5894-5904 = 1.7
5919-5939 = -0.6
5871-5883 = 0.6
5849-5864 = 0.6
